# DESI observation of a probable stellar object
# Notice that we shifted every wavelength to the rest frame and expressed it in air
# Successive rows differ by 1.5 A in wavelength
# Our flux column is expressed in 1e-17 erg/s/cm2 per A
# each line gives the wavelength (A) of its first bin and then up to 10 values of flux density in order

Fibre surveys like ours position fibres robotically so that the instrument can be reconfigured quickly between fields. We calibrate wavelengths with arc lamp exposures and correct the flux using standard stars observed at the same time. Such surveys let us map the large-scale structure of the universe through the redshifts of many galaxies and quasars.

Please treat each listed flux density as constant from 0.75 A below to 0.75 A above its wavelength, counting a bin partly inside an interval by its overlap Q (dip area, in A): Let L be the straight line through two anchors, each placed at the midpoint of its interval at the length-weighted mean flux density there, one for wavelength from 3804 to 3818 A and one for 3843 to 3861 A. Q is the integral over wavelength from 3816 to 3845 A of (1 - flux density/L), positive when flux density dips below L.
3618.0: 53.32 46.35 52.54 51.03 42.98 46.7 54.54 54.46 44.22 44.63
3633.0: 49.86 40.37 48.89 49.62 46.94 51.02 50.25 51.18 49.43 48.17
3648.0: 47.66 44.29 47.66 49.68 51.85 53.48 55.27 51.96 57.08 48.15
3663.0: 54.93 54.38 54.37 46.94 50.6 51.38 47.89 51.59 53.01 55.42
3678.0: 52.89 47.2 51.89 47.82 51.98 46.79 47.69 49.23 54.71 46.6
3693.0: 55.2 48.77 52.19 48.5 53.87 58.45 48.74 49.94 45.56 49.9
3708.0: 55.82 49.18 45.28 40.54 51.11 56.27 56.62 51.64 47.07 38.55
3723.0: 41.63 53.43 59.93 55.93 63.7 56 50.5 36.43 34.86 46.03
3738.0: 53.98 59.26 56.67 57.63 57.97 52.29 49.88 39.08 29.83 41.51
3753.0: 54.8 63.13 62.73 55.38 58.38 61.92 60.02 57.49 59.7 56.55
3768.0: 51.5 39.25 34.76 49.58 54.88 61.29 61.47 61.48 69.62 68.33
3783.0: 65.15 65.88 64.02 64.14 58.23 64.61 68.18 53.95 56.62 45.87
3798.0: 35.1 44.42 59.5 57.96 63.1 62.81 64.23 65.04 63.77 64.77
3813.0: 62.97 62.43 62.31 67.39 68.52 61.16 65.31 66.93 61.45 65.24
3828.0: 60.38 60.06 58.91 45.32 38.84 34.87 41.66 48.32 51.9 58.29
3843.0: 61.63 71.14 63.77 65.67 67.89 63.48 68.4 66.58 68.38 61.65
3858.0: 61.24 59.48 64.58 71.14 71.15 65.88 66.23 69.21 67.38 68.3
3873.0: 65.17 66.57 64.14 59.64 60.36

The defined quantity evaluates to 3.2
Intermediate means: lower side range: 63.9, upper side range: 65.1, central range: 57.2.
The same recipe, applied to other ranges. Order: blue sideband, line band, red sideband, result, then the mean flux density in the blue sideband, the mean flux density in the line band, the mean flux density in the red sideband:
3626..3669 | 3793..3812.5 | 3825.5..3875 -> 0.6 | 50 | 56.8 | 61.1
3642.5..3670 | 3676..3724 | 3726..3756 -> 1.0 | 50.9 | 49.9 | 51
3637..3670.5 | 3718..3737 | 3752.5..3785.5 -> 2.2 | 50.7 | 48.9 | 57.9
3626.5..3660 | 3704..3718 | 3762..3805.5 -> 0.8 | 49.5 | 50.1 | 57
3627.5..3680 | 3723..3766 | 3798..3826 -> 2.9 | 50.2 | 53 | 61.7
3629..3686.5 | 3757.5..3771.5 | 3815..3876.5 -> 0.7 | 50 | 53.7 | 61.8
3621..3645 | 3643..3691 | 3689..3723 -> -1.5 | 48.6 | 50.8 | 50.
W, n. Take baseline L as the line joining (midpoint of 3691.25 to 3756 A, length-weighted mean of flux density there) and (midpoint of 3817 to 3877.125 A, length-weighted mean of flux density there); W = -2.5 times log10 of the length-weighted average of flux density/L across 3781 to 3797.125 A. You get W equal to -0.091 mag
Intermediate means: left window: 50.5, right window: 61.8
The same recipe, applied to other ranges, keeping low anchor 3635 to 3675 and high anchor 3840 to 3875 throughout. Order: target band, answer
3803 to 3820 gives -0.04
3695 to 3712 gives 0.08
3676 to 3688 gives 0.05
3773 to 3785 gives -0.06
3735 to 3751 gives 0.16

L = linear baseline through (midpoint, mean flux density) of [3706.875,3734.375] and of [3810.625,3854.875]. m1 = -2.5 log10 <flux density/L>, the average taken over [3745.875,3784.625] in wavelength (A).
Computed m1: -0.01 mag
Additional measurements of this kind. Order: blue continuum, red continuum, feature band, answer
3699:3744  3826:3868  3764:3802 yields -0.02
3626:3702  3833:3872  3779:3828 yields -0.06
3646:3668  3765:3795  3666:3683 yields 0.03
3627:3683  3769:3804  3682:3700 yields 0.04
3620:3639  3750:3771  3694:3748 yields 0.03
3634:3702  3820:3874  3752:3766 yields -0.05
